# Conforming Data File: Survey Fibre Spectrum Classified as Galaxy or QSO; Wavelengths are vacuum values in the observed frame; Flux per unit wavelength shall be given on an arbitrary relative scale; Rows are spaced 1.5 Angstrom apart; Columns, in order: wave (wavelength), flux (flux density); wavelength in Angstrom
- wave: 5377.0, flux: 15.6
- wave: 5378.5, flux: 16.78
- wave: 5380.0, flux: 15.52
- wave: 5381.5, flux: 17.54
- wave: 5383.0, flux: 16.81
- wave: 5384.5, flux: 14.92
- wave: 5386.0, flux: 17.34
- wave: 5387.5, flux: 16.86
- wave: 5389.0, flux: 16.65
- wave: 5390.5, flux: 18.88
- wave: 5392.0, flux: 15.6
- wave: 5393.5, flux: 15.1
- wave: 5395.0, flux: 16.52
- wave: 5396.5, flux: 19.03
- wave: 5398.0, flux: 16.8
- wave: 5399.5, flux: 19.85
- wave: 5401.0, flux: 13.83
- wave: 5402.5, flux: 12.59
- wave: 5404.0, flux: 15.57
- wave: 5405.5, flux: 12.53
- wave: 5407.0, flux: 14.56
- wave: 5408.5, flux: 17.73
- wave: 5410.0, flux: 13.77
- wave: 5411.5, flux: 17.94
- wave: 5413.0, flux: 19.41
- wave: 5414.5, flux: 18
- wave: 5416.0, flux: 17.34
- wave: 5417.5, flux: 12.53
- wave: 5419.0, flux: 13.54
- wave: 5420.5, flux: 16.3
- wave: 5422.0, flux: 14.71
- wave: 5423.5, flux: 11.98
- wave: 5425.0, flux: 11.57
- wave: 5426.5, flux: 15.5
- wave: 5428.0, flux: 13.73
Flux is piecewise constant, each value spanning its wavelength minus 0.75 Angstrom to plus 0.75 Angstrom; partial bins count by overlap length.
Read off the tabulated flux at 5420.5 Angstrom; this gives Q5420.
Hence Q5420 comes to 16.3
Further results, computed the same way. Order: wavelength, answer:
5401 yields 13.83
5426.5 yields 15.5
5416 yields 17.34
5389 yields 16.65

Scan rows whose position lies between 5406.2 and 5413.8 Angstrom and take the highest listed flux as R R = 19.41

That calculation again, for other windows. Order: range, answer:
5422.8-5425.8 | 11.98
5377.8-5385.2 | 17.54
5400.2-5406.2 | 15.57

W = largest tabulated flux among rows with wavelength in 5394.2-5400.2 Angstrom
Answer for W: 19.85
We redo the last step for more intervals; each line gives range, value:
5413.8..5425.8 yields 18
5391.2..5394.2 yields 15.6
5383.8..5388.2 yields 17.34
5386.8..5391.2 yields 18.88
